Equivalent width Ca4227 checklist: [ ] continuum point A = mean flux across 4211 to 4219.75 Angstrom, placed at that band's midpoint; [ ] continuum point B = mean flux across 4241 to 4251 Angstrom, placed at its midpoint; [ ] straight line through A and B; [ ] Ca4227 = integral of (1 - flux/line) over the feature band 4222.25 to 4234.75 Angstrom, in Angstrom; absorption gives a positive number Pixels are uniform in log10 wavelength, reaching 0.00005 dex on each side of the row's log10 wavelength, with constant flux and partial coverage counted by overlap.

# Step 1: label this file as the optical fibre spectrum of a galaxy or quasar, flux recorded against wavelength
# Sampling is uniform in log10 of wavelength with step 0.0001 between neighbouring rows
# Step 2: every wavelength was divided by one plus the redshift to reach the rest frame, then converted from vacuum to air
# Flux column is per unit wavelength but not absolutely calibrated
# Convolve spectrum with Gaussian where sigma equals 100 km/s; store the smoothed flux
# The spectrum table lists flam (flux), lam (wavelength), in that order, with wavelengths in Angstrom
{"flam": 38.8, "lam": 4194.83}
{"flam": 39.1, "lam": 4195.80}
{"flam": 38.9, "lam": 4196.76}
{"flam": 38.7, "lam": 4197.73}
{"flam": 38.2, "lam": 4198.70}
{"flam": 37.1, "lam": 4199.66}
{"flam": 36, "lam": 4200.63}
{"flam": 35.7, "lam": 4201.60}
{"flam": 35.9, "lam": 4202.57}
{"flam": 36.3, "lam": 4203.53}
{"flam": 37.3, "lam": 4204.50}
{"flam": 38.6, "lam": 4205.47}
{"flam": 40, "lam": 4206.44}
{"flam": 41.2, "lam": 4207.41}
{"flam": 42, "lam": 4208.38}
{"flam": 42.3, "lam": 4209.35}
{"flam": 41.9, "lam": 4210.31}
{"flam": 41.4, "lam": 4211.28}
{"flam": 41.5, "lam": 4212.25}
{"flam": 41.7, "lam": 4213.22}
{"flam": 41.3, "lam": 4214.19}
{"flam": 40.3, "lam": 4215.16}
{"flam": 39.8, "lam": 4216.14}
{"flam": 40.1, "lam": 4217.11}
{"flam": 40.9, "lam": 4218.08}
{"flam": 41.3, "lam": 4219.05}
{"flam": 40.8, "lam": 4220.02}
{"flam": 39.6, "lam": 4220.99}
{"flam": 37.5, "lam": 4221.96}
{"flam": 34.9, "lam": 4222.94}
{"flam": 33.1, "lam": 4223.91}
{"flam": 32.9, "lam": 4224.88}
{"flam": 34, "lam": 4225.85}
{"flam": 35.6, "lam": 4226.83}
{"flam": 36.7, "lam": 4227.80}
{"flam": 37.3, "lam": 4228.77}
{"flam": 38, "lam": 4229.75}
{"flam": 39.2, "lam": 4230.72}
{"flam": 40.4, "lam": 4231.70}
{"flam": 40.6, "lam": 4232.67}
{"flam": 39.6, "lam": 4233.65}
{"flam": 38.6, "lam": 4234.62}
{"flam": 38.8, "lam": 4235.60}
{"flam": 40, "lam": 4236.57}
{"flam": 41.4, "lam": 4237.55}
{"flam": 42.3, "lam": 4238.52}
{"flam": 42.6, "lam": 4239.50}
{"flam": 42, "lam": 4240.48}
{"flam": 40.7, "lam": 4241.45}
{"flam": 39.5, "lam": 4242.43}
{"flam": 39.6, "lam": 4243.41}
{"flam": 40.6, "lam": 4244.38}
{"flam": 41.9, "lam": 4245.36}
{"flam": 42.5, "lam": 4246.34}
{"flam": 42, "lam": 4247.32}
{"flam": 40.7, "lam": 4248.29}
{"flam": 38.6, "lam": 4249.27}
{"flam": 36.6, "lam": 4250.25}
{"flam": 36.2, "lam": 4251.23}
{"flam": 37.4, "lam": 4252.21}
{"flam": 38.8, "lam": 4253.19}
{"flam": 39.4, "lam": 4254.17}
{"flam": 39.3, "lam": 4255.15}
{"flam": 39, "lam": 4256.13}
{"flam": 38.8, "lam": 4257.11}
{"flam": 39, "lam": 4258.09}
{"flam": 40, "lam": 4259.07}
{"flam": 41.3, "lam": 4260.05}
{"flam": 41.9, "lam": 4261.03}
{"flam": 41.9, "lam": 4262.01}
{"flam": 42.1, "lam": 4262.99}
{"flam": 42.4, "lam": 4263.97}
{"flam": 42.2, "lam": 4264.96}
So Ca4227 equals 1.1 Angstrom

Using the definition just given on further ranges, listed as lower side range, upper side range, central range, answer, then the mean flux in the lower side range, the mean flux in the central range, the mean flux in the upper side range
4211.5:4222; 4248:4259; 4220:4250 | 0.4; 40.6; 39.1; 38.5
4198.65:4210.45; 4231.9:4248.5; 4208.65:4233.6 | 0.4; 38.6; 39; 40.8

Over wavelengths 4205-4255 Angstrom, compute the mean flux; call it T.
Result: 39.5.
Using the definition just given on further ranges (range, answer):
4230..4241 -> 40.5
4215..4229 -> 37.6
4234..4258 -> 39.9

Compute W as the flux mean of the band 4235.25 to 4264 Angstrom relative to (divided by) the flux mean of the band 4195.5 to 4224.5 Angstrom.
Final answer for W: 1.03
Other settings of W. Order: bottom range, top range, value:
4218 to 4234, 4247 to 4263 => 1.05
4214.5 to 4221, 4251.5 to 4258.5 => 0.96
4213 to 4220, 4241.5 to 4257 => 0.97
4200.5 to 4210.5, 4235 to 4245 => 1.05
